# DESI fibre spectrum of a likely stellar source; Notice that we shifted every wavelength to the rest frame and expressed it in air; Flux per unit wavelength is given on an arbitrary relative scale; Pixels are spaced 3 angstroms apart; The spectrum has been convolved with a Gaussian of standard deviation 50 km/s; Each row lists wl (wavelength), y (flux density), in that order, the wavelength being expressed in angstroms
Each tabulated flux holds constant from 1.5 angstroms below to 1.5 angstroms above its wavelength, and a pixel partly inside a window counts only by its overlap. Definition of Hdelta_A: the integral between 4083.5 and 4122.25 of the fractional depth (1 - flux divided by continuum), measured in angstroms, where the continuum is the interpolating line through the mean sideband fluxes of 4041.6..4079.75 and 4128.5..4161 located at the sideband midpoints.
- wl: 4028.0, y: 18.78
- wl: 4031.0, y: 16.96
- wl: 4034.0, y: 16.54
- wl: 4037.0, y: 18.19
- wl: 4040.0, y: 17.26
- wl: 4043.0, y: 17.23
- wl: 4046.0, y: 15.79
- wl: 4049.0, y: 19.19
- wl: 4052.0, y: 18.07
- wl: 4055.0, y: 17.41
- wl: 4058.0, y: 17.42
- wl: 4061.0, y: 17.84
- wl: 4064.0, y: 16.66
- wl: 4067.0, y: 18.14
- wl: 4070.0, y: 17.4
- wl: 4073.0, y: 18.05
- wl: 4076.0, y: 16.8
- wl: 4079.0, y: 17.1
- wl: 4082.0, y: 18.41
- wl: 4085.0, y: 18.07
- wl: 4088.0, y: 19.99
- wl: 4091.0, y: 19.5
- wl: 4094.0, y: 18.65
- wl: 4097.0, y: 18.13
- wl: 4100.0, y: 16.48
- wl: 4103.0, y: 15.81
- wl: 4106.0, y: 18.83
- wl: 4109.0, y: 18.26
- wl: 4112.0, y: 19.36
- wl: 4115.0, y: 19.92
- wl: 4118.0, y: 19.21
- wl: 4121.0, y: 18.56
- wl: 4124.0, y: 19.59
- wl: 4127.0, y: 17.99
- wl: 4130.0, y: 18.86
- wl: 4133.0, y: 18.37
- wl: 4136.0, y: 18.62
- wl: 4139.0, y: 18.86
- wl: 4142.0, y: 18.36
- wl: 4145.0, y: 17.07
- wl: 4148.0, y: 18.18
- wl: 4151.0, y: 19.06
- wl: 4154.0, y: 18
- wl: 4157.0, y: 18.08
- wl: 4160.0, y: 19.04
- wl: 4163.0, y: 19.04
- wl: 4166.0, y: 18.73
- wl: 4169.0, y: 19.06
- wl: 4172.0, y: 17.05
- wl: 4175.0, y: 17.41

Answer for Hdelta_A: -1.3 angstroms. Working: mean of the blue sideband 17.5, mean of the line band 18.5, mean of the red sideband 18.4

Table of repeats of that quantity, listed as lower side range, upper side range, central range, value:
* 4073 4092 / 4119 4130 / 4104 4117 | -0.3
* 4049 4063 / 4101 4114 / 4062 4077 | 0.4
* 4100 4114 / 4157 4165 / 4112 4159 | -0.5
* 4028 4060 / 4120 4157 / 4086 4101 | -0.5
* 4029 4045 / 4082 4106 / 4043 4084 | 0.3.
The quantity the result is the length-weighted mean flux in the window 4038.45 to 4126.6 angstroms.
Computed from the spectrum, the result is 18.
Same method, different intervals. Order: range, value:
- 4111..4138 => 18.9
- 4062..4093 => 18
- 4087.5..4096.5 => 19.2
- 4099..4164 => 18.4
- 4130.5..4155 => 18.3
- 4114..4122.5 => 19.2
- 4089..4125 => 18.5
